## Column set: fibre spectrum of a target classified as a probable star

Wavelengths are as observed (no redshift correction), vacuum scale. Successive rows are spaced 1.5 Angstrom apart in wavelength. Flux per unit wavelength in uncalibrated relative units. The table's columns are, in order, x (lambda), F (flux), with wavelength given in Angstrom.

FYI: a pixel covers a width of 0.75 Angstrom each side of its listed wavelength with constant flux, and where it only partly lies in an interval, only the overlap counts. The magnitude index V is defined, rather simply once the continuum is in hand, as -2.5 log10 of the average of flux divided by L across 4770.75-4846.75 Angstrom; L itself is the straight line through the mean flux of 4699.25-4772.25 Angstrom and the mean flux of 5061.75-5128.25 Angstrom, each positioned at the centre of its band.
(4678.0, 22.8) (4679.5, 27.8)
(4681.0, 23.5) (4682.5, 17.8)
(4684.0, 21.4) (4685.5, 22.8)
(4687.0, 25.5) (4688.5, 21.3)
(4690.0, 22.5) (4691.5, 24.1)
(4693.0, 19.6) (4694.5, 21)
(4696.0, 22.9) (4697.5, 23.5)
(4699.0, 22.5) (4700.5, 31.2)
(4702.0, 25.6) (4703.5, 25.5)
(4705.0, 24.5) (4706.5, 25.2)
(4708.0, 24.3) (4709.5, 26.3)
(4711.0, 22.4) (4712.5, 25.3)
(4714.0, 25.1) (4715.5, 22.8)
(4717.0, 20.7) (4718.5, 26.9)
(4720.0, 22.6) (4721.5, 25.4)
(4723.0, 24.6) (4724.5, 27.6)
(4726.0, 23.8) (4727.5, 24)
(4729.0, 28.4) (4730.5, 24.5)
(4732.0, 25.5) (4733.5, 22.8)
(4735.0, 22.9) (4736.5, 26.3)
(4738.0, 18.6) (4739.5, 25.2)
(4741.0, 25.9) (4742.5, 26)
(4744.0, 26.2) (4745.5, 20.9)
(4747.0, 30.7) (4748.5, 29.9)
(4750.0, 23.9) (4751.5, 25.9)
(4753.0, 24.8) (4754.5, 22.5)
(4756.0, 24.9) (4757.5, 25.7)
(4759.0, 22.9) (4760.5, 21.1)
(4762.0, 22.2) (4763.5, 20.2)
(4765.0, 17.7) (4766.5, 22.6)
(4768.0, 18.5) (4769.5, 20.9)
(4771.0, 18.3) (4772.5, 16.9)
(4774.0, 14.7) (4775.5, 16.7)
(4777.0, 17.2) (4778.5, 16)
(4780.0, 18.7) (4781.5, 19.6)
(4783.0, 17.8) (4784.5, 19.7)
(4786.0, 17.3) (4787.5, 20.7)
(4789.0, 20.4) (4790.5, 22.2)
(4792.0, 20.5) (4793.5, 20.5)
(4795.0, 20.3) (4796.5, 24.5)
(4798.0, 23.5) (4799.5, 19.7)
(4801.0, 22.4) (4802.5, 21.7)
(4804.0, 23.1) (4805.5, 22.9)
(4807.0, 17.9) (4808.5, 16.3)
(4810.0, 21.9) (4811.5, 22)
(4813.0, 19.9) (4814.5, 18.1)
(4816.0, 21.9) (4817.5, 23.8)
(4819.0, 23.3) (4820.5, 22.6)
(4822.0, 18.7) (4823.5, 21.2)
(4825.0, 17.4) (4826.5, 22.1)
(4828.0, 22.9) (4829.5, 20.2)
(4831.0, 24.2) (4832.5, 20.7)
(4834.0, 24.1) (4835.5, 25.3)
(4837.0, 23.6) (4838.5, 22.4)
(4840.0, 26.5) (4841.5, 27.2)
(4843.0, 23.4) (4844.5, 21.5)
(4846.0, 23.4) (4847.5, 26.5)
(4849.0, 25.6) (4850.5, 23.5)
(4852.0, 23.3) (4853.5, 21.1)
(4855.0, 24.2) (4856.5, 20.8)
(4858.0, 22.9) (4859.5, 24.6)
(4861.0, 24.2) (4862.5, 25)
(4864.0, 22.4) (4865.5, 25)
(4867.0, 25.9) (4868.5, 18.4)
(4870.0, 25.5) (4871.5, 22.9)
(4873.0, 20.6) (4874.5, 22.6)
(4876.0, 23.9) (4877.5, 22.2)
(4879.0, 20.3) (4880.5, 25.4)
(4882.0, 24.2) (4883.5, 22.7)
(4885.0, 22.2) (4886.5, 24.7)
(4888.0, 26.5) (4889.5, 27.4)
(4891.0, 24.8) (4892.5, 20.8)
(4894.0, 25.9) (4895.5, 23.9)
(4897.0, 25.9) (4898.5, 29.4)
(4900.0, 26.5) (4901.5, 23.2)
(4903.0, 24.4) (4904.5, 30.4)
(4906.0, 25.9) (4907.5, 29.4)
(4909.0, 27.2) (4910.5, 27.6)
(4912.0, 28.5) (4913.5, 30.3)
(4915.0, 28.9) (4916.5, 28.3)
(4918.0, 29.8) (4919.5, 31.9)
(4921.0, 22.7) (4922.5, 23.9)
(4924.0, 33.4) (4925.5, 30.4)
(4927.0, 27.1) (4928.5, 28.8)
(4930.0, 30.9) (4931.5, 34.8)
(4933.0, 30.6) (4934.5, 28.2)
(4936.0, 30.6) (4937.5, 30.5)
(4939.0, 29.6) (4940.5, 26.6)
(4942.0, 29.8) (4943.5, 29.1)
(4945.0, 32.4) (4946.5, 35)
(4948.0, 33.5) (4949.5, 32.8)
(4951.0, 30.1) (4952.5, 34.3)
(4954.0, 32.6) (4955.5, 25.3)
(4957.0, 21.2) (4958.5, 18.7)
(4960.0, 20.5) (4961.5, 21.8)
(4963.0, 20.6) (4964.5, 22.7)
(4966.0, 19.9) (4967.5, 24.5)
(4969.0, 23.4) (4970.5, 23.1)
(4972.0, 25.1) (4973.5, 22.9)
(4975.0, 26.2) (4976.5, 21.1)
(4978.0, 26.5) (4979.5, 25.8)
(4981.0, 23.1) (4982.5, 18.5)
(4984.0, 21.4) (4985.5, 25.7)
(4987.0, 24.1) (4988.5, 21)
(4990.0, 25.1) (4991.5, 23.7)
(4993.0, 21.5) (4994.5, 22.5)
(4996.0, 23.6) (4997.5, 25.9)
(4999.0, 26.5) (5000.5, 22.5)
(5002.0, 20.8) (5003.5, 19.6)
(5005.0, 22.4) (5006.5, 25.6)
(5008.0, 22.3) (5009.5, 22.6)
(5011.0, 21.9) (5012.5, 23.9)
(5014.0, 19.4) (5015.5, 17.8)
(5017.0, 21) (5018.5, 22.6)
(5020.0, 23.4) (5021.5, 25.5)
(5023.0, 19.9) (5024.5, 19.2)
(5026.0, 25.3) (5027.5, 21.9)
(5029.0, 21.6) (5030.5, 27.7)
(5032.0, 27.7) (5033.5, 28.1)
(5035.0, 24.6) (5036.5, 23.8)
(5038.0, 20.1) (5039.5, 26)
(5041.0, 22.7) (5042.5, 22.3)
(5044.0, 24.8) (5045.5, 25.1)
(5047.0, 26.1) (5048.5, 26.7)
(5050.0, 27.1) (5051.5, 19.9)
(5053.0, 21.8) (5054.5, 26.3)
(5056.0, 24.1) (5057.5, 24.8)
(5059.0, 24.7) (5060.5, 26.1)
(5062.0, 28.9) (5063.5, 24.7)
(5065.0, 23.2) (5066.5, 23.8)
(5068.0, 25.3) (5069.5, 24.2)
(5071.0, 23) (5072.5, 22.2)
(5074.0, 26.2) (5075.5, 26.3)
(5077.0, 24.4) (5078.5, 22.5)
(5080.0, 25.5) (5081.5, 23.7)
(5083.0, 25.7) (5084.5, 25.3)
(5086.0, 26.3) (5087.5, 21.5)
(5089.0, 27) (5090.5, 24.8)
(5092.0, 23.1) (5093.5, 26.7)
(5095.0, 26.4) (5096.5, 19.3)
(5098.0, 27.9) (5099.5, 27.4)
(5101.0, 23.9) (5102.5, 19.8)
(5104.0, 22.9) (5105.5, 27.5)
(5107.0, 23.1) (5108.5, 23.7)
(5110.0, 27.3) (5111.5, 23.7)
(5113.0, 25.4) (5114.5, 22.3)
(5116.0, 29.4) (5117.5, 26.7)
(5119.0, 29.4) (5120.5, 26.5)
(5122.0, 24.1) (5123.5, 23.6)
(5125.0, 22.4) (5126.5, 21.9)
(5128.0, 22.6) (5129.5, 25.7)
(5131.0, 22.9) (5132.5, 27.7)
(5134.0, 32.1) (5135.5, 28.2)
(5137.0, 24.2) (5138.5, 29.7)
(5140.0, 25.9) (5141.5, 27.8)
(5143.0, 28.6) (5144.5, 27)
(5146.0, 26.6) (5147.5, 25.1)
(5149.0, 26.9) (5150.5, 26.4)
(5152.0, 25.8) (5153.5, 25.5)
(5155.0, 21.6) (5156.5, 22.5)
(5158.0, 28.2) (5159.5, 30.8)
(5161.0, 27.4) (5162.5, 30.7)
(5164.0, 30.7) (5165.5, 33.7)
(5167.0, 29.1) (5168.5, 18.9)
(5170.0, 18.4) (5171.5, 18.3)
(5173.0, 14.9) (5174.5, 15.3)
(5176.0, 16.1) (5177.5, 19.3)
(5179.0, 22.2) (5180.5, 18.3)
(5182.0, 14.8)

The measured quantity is 0.16 mag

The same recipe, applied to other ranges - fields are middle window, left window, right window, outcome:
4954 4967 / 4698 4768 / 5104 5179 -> 0.126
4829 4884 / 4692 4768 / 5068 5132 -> 0.041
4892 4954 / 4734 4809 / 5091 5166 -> -0.230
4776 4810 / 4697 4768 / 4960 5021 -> 0.190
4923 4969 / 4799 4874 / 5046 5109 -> -0.197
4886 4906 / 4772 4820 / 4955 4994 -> -0.188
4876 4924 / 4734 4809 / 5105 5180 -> -0.147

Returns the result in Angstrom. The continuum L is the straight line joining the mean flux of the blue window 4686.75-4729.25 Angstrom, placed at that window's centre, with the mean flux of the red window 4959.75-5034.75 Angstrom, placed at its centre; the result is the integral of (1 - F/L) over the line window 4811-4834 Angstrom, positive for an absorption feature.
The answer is 2.3 Angstrom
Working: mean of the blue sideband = 24.3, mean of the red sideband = 23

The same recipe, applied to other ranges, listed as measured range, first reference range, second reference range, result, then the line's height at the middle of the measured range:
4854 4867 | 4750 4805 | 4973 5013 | -1.24 Angstrom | 21.7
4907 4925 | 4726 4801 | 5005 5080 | -4.29 Angstrom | 23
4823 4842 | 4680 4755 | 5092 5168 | 1.46 Angstrom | 24.8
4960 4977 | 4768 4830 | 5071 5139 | 0.07 Angstrom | 22.9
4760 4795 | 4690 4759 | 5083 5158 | 7.86 Angstrom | 24.7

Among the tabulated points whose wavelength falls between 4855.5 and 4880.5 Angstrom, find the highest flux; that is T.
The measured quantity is 25.9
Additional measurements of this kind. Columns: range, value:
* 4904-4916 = 30.4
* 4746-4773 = 30.7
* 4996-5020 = 26.5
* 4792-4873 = 27.2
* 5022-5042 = 28.1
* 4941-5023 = 35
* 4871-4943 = 34.8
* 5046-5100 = 28.9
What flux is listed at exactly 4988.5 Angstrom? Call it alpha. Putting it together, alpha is 21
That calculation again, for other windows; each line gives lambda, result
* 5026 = 25.3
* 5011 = 21.9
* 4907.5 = 29.4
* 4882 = 24.2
